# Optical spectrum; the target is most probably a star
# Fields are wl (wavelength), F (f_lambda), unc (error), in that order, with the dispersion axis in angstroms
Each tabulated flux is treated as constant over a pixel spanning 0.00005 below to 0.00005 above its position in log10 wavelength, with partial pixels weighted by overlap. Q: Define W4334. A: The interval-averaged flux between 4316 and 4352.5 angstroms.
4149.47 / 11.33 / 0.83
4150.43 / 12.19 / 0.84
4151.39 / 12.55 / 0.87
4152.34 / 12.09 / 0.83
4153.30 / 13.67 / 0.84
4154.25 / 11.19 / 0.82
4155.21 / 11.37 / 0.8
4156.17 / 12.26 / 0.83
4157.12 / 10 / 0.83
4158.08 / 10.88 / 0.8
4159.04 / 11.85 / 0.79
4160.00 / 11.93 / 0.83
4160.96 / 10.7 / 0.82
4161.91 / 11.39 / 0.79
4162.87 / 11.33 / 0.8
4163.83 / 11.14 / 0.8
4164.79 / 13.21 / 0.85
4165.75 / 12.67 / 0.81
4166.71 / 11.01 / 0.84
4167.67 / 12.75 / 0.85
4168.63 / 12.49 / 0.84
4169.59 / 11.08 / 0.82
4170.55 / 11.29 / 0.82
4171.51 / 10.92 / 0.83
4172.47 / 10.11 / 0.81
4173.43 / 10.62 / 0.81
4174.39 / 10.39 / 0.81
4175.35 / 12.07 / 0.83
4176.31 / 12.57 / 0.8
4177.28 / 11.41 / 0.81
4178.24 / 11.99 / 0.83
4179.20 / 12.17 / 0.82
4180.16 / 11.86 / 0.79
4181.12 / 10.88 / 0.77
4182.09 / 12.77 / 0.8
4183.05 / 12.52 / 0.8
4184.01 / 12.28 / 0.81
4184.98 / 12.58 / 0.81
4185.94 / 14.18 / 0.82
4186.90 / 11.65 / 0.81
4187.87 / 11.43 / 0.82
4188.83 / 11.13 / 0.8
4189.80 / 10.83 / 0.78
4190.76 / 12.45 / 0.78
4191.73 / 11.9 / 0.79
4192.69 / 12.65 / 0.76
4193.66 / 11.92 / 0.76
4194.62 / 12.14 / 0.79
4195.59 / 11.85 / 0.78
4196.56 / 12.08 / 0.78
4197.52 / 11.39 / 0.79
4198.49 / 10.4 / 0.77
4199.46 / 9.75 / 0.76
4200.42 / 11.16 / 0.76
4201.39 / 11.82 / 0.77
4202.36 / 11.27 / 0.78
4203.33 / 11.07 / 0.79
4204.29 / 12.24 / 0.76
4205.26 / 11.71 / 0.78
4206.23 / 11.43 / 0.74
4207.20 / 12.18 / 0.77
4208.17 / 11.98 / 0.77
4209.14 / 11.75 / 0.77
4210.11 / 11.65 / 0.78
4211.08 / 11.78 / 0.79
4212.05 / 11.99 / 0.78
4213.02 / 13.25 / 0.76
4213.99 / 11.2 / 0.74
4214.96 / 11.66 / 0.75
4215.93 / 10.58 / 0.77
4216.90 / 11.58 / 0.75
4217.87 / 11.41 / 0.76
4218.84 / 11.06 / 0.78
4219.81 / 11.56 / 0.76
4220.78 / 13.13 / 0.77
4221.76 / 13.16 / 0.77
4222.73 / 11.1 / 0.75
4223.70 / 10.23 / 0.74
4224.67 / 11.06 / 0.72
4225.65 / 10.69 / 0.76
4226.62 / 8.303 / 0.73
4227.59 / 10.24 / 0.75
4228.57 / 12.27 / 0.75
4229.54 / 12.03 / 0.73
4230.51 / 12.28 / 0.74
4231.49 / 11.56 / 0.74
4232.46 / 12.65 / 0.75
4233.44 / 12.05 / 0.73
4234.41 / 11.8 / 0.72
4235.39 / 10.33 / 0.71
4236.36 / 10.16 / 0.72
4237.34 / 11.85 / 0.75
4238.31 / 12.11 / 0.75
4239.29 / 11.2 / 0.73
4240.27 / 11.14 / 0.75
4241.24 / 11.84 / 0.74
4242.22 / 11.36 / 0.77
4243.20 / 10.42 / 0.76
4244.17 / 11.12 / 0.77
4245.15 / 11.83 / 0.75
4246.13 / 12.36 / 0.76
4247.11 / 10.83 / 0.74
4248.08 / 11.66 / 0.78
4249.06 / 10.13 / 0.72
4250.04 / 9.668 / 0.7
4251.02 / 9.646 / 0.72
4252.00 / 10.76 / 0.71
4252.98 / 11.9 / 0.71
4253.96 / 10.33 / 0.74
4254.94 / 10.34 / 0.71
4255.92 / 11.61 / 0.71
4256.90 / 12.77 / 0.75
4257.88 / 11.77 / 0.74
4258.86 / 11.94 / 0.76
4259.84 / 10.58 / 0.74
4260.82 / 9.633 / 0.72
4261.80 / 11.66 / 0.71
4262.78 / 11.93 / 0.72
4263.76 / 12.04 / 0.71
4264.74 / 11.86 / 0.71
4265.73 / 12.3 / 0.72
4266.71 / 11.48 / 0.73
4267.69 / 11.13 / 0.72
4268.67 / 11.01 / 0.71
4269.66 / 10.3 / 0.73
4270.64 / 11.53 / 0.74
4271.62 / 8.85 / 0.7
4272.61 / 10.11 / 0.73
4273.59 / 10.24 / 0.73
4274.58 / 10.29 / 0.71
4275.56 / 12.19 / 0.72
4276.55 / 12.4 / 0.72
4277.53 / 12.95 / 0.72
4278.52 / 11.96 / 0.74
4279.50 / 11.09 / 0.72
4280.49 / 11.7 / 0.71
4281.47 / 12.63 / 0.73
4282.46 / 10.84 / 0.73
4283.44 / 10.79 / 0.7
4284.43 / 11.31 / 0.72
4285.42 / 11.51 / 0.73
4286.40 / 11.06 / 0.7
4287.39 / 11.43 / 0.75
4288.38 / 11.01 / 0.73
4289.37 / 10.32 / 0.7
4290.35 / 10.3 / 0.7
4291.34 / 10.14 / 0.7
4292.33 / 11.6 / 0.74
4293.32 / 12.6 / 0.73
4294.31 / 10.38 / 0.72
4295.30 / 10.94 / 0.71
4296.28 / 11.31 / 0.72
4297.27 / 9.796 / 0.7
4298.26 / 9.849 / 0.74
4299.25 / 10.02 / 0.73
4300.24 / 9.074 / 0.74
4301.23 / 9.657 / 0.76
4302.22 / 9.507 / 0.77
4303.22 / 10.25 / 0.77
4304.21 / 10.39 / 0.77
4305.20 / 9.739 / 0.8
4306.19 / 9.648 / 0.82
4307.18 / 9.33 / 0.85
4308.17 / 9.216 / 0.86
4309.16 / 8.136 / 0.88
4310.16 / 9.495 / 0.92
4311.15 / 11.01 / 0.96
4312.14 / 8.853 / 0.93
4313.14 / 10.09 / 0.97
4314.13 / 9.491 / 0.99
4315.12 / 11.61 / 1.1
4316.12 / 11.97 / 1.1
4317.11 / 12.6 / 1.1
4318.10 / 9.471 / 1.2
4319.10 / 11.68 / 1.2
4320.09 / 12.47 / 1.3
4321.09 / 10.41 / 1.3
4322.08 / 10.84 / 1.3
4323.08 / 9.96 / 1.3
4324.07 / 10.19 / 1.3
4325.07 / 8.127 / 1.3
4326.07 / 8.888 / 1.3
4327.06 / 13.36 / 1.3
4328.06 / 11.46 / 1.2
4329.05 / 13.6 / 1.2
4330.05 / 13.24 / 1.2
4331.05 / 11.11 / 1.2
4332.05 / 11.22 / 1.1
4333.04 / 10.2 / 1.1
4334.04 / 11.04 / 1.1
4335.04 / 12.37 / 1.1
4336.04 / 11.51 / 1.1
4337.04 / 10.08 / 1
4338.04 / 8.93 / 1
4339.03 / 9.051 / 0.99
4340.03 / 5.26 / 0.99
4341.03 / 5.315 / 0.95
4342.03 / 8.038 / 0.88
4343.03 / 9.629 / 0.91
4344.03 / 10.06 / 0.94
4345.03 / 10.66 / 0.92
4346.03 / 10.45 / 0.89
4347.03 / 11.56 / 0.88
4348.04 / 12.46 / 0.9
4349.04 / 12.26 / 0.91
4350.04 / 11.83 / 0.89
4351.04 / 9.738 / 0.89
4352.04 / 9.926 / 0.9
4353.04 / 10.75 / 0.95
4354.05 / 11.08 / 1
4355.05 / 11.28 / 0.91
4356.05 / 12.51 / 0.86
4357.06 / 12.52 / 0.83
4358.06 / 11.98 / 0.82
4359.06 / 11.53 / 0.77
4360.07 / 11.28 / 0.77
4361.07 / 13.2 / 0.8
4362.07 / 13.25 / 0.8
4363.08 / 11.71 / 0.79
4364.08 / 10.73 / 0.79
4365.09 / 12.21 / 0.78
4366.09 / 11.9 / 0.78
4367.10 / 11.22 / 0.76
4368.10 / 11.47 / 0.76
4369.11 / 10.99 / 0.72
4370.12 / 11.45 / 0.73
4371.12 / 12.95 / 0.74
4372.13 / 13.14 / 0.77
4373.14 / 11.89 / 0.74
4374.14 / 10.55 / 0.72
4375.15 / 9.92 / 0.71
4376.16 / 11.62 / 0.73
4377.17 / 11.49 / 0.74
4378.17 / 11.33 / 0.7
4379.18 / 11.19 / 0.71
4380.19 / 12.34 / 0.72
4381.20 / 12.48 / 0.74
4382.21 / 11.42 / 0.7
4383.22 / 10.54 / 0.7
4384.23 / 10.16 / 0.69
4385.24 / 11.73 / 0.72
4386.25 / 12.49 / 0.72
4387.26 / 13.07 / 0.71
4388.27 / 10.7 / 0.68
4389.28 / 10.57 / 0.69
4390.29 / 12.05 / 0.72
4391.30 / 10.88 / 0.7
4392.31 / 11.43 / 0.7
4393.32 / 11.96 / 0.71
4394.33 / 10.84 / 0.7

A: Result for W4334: 10.6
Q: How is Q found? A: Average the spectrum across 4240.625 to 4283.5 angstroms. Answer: 11.2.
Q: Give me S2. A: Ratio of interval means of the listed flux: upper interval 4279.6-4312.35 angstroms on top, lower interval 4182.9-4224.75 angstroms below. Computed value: 0.89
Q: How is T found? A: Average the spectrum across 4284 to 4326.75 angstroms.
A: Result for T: 10.4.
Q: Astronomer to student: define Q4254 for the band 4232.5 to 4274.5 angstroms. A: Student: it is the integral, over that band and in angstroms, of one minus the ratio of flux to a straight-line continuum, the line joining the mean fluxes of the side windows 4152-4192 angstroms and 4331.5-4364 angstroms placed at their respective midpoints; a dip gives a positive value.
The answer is 0.5 angstroms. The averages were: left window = 11.7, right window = 10.7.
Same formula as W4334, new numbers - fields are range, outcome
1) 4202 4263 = 11.4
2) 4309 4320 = 10.5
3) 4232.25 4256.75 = 11.2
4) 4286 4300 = 10.7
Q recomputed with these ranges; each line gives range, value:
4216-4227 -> 11.2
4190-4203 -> 11.6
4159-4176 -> 11.5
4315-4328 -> 10.9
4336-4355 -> 9.92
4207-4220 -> 11.7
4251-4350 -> 10.7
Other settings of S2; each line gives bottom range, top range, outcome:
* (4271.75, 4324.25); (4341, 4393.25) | 1.06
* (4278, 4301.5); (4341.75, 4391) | 1.05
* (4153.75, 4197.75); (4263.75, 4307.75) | 0.92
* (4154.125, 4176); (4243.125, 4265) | 0.98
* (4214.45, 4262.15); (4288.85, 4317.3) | 0.91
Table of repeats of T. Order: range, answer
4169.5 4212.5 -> 11.7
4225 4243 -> 11.3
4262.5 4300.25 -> 11.1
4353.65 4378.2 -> 11.7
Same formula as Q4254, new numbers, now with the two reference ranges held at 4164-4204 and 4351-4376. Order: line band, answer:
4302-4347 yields 5.4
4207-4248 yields 0.7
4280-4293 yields 0.6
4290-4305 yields 1.6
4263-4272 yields 0.3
